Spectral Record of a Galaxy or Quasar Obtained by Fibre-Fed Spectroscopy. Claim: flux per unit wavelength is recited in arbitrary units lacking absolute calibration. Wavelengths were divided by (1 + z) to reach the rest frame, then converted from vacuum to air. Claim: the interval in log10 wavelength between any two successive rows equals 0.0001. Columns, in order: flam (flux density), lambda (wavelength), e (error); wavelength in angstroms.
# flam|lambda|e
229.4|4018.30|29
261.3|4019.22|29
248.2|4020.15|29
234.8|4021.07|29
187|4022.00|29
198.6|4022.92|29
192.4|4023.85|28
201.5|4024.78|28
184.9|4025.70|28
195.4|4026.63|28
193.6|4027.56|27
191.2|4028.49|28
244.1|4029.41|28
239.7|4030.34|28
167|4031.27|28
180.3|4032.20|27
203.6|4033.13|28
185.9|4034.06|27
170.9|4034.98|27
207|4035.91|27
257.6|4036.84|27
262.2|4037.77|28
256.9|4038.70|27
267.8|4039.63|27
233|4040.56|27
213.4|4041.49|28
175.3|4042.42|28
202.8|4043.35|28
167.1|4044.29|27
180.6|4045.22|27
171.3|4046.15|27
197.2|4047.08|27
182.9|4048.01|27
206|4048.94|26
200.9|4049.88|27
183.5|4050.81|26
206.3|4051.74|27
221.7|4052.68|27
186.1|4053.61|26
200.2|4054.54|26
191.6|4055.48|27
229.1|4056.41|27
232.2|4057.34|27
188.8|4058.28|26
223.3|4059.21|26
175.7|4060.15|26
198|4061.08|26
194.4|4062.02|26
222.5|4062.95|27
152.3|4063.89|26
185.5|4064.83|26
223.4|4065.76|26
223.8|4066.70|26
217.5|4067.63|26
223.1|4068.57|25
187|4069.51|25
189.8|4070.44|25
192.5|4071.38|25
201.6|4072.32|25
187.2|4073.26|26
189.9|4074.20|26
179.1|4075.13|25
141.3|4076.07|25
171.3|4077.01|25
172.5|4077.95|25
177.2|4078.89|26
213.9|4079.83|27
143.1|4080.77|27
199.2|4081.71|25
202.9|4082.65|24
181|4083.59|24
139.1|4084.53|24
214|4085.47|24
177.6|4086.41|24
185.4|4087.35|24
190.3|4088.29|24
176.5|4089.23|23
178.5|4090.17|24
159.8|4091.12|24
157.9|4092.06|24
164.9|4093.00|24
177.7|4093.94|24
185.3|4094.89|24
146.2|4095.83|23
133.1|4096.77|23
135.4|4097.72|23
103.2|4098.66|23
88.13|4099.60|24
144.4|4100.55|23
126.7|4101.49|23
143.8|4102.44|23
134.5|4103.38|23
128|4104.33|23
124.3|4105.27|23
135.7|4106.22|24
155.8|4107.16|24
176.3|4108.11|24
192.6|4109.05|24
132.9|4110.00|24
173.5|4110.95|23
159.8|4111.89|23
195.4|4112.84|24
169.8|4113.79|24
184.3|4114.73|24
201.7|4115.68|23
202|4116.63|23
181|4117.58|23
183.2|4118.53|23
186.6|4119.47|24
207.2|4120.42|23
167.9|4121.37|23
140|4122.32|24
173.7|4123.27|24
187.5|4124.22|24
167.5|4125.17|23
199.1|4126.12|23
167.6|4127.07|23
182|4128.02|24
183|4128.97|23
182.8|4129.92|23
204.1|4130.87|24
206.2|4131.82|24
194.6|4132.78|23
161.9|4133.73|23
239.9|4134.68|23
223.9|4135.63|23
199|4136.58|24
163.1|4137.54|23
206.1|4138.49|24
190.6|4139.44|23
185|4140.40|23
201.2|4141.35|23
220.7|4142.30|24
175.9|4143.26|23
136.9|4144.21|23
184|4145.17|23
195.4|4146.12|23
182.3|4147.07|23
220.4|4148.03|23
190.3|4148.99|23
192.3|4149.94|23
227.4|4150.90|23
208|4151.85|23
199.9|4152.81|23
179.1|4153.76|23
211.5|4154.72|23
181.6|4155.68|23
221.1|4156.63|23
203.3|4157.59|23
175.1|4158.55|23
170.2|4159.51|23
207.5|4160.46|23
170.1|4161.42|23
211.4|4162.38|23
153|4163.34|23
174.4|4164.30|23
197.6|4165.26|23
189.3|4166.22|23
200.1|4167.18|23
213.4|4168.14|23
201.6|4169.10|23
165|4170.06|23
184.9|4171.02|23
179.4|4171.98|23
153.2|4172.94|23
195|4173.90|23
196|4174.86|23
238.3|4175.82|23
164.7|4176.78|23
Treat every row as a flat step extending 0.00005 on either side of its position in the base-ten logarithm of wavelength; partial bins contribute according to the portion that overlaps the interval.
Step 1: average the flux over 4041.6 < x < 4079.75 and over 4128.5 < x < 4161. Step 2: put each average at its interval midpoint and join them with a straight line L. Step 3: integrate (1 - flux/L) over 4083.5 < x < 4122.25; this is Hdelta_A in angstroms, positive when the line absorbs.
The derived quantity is 6.3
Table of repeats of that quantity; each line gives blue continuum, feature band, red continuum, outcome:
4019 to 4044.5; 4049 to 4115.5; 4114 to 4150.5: 7.6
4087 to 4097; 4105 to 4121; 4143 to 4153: 0.3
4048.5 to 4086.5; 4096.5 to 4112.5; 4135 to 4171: 4.3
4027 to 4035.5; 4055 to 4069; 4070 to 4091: -1.3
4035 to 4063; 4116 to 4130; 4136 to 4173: 1.1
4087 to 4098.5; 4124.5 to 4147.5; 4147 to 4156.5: 0.1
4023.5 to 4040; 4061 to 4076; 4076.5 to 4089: -0.5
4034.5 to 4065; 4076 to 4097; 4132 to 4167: 2.7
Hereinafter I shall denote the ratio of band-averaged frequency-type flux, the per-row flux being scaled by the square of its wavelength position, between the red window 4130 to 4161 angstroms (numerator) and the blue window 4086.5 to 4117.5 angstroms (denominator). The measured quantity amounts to 1.3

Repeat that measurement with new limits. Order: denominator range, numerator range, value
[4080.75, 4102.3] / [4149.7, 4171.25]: 1.24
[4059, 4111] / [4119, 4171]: 1.14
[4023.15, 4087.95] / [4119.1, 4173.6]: 1.00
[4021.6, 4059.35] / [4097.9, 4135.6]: 0.86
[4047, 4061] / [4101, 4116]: 0.80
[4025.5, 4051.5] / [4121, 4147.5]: 0.96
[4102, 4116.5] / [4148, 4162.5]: 1.25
